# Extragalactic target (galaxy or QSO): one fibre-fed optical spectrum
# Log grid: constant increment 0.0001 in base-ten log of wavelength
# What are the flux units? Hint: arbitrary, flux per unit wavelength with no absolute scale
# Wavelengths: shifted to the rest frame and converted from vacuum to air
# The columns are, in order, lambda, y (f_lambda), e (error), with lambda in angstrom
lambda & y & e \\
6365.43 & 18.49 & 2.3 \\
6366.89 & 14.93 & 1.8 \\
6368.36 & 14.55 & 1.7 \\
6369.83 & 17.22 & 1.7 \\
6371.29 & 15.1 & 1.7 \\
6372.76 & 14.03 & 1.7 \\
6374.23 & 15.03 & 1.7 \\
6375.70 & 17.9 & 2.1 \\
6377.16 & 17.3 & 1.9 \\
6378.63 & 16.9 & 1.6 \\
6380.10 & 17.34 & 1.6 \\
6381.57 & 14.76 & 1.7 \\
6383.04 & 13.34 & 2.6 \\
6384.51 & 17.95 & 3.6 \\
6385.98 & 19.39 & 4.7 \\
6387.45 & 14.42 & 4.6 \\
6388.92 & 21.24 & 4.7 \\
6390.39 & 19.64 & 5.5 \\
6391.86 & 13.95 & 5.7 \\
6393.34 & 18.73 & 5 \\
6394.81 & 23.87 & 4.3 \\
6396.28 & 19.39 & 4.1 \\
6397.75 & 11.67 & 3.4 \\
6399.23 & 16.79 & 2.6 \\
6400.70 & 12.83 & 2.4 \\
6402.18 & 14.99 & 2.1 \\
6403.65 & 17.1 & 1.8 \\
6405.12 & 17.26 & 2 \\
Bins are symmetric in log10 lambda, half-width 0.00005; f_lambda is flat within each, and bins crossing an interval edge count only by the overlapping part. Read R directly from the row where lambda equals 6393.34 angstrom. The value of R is 18.73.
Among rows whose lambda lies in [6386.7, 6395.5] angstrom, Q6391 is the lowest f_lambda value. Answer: 13.95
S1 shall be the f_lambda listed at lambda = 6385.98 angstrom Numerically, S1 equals 19.39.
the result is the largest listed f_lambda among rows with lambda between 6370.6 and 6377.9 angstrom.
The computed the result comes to 17.9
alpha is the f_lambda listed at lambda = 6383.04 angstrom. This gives 13.34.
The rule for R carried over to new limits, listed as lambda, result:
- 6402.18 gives 14.99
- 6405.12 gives 17.26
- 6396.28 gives 19.39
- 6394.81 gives 23.87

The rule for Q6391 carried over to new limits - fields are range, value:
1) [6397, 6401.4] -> 11.67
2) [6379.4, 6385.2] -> 13.34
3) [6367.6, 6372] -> 14.55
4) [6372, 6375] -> 14.03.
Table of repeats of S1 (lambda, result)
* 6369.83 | 17.22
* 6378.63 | 16.9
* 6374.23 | 15.03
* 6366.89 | 14.93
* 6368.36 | 14.55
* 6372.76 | 14.03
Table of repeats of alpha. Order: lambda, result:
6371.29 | 15.1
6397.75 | 11.67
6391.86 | 13.95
